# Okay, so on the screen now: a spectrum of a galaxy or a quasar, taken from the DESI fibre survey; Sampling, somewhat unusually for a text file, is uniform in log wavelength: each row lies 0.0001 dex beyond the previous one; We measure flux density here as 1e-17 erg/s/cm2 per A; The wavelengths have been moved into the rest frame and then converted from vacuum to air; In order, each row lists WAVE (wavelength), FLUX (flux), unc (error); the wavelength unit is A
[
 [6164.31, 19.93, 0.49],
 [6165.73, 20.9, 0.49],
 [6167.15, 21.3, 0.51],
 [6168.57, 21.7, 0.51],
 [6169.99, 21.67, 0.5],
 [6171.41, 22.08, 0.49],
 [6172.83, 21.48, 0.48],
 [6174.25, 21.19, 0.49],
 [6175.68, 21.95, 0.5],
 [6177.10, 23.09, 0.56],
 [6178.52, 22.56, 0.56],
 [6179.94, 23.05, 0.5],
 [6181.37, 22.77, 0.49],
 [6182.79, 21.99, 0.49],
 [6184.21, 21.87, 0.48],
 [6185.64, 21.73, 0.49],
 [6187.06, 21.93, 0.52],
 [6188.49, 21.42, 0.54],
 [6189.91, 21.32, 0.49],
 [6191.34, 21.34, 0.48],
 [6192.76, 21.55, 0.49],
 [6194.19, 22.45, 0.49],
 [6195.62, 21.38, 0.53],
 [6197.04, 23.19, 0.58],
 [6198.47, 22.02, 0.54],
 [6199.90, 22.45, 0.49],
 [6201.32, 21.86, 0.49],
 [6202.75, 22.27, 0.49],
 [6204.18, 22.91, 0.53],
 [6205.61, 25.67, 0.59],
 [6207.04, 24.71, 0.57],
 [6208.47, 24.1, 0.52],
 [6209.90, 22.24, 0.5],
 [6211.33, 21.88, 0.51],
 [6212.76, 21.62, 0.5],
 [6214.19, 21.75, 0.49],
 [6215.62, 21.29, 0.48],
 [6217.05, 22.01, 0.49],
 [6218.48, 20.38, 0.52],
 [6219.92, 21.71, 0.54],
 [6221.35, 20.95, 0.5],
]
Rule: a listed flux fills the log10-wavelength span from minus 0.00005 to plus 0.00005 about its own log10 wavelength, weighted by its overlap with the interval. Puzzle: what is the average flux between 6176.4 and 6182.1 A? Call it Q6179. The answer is 22.9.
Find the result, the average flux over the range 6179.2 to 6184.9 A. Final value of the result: 22.4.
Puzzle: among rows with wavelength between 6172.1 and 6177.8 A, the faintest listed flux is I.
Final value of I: 21.19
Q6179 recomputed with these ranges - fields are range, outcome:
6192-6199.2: 22.1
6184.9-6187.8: 21.8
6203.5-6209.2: 24.3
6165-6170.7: 21.4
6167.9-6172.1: 21.8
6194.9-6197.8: 22.3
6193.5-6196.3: 21.9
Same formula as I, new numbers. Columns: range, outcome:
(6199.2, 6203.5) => 21.86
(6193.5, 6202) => 21.38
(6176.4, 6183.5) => 21.99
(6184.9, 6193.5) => 21.32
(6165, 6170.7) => 20.9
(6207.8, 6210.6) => 22.24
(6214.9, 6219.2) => 20.38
